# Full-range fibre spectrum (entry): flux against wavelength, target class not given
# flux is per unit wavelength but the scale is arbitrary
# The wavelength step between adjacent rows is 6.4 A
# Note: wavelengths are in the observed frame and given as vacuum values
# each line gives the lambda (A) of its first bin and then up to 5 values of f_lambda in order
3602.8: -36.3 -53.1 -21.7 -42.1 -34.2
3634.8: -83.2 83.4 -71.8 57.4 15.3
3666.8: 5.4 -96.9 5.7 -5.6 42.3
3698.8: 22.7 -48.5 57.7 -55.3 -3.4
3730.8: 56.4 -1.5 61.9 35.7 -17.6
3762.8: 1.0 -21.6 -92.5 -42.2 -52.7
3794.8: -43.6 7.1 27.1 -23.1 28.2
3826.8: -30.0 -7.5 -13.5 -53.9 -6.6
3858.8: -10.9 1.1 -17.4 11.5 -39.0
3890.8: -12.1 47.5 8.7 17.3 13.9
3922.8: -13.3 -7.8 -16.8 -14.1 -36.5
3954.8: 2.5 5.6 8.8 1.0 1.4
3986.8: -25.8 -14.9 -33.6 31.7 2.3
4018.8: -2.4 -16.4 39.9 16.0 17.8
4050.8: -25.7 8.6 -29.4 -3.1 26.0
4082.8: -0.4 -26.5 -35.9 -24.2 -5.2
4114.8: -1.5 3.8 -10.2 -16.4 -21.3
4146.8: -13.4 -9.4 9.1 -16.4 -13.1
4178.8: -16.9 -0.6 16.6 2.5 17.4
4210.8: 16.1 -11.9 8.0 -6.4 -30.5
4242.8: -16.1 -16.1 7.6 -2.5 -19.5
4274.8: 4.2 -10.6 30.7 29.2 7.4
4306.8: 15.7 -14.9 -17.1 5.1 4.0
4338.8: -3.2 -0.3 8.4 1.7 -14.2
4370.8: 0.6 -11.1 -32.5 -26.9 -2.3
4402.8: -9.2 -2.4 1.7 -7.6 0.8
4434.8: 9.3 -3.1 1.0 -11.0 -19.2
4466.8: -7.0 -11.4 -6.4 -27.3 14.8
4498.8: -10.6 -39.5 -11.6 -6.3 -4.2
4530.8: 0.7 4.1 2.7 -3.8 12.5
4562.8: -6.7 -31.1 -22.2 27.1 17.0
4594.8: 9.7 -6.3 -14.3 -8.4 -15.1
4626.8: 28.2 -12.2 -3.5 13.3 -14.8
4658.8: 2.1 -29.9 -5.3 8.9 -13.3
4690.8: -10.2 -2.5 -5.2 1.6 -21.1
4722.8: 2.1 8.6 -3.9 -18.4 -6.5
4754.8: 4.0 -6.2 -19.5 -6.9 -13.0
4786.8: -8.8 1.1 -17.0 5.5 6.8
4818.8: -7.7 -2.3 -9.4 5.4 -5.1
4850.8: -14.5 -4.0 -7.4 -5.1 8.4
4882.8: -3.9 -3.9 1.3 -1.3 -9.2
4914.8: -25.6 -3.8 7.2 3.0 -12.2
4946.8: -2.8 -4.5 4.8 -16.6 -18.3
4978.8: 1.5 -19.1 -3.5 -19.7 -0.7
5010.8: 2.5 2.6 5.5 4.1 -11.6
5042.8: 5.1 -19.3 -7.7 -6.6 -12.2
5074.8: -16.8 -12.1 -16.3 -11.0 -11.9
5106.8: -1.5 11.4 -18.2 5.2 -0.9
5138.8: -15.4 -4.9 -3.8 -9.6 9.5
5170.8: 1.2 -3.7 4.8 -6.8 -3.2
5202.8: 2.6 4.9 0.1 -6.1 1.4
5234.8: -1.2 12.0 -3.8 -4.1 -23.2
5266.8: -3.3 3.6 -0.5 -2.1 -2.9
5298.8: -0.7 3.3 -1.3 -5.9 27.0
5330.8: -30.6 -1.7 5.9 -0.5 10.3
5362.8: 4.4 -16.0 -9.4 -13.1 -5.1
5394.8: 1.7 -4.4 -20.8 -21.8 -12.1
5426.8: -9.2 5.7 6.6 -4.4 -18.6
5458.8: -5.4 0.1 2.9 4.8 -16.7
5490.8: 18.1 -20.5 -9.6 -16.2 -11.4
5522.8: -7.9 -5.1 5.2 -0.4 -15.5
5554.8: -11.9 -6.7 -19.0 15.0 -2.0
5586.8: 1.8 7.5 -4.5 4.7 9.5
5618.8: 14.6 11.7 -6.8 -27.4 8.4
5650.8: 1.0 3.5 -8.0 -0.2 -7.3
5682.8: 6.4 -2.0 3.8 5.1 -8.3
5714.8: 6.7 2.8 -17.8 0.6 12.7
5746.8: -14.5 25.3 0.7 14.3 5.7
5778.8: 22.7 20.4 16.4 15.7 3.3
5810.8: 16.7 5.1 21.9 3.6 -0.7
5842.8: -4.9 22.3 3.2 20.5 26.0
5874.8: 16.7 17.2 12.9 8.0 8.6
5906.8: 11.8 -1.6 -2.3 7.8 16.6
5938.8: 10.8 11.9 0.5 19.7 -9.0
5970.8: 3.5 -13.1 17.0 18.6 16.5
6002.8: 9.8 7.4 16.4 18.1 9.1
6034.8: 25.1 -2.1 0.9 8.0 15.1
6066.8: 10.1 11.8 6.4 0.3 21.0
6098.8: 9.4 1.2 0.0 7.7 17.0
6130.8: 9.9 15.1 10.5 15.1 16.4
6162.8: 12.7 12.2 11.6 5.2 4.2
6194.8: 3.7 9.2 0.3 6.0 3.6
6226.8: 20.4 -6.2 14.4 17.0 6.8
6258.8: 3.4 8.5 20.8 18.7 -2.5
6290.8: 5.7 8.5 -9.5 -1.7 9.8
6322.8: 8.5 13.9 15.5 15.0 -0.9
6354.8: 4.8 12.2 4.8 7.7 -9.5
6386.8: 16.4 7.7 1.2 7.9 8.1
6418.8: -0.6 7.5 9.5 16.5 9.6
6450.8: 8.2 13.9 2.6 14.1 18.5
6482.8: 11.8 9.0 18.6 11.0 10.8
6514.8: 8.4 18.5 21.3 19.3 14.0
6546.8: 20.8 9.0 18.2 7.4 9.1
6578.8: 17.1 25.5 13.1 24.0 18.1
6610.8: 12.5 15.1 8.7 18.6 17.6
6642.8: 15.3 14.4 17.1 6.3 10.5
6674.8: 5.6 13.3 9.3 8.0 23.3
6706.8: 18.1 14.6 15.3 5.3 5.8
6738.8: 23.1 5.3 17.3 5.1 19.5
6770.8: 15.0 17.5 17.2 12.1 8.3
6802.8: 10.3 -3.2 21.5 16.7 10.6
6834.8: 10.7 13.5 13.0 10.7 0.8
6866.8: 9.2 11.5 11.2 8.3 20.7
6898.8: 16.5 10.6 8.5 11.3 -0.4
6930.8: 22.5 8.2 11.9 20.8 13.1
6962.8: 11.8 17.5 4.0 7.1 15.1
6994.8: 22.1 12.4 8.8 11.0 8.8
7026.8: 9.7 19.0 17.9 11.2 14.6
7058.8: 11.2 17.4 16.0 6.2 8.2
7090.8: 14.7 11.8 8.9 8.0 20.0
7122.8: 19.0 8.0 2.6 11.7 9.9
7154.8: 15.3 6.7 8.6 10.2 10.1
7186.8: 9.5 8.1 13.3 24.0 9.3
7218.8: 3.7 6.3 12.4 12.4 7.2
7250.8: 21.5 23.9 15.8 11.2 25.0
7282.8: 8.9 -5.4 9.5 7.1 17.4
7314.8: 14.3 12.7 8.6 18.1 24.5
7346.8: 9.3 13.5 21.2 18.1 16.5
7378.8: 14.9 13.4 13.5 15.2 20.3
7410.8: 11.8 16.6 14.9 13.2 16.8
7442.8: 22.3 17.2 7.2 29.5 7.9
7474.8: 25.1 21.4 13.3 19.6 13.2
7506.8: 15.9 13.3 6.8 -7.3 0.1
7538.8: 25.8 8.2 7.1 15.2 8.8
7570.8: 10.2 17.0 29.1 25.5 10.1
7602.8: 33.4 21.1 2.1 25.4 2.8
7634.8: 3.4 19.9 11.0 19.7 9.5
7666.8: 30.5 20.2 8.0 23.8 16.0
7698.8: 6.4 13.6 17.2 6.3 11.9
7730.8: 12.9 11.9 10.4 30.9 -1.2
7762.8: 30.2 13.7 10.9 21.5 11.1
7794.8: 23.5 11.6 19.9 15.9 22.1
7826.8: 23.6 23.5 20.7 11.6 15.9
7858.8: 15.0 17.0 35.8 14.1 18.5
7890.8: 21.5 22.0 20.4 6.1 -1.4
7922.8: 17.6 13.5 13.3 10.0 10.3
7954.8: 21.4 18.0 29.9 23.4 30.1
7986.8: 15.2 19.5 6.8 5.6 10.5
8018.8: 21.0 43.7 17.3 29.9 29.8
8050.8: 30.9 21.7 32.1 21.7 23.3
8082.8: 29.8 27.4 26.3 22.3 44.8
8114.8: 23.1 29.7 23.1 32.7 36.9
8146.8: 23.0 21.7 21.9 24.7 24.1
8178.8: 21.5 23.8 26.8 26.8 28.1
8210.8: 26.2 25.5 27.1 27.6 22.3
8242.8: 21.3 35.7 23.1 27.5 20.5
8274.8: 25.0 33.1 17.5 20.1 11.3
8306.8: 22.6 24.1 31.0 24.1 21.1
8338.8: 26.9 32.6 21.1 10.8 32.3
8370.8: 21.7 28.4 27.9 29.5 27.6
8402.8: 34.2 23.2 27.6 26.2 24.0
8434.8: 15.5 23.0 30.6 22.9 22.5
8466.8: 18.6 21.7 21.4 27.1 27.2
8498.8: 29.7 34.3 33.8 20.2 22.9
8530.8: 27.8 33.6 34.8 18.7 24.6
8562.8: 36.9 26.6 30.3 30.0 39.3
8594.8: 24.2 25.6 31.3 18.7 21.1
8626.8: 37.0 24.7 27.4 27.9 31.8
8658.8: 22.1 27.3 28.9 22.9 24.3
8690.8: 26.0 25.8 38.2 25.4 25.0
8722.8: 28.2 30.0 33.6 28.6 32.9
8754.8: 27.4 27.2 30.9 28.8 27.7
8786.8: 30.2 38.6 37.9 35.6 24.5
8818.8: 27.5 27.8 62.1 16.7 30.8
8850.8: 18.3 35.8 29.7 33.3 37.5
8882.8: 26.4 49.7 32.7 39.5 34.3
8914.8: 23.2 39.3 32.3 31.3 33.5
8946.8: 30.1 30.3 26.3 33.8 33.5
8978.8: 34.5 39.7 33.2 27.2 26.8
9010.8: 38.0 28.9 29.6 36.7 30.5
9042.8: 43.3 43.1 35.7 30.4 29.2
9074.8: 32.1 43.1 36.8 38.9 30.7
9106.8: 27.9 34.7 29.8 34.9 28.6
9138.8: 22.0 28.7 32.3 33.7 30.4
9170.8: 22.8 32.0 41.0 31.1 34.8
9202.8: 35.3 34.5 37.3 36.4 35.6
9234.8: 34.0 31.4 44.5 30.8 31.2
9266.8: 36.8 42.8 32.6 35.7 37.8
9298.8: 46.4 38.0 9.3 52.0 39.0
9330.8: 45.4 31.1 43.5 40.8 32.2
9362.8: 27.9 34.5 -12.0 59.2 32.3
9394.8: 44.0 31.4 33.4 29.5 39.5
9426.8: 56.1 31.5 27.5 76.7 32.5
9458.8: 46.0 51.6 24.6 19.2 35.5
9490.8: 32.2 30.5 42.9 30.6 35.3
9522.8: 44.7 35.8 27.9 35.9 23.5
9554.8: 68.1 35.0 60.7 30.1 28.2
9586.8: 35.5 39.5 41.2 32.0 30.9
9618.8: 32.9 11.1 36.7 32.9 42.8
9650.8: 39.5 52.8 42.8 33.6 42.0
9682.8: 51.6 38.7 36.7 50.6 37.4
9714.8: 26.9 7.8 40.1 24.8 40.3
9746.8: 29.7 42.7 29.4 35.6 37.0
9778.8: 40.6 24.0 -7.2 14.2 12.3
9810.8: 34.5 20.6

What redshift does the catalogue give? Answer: 1.02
